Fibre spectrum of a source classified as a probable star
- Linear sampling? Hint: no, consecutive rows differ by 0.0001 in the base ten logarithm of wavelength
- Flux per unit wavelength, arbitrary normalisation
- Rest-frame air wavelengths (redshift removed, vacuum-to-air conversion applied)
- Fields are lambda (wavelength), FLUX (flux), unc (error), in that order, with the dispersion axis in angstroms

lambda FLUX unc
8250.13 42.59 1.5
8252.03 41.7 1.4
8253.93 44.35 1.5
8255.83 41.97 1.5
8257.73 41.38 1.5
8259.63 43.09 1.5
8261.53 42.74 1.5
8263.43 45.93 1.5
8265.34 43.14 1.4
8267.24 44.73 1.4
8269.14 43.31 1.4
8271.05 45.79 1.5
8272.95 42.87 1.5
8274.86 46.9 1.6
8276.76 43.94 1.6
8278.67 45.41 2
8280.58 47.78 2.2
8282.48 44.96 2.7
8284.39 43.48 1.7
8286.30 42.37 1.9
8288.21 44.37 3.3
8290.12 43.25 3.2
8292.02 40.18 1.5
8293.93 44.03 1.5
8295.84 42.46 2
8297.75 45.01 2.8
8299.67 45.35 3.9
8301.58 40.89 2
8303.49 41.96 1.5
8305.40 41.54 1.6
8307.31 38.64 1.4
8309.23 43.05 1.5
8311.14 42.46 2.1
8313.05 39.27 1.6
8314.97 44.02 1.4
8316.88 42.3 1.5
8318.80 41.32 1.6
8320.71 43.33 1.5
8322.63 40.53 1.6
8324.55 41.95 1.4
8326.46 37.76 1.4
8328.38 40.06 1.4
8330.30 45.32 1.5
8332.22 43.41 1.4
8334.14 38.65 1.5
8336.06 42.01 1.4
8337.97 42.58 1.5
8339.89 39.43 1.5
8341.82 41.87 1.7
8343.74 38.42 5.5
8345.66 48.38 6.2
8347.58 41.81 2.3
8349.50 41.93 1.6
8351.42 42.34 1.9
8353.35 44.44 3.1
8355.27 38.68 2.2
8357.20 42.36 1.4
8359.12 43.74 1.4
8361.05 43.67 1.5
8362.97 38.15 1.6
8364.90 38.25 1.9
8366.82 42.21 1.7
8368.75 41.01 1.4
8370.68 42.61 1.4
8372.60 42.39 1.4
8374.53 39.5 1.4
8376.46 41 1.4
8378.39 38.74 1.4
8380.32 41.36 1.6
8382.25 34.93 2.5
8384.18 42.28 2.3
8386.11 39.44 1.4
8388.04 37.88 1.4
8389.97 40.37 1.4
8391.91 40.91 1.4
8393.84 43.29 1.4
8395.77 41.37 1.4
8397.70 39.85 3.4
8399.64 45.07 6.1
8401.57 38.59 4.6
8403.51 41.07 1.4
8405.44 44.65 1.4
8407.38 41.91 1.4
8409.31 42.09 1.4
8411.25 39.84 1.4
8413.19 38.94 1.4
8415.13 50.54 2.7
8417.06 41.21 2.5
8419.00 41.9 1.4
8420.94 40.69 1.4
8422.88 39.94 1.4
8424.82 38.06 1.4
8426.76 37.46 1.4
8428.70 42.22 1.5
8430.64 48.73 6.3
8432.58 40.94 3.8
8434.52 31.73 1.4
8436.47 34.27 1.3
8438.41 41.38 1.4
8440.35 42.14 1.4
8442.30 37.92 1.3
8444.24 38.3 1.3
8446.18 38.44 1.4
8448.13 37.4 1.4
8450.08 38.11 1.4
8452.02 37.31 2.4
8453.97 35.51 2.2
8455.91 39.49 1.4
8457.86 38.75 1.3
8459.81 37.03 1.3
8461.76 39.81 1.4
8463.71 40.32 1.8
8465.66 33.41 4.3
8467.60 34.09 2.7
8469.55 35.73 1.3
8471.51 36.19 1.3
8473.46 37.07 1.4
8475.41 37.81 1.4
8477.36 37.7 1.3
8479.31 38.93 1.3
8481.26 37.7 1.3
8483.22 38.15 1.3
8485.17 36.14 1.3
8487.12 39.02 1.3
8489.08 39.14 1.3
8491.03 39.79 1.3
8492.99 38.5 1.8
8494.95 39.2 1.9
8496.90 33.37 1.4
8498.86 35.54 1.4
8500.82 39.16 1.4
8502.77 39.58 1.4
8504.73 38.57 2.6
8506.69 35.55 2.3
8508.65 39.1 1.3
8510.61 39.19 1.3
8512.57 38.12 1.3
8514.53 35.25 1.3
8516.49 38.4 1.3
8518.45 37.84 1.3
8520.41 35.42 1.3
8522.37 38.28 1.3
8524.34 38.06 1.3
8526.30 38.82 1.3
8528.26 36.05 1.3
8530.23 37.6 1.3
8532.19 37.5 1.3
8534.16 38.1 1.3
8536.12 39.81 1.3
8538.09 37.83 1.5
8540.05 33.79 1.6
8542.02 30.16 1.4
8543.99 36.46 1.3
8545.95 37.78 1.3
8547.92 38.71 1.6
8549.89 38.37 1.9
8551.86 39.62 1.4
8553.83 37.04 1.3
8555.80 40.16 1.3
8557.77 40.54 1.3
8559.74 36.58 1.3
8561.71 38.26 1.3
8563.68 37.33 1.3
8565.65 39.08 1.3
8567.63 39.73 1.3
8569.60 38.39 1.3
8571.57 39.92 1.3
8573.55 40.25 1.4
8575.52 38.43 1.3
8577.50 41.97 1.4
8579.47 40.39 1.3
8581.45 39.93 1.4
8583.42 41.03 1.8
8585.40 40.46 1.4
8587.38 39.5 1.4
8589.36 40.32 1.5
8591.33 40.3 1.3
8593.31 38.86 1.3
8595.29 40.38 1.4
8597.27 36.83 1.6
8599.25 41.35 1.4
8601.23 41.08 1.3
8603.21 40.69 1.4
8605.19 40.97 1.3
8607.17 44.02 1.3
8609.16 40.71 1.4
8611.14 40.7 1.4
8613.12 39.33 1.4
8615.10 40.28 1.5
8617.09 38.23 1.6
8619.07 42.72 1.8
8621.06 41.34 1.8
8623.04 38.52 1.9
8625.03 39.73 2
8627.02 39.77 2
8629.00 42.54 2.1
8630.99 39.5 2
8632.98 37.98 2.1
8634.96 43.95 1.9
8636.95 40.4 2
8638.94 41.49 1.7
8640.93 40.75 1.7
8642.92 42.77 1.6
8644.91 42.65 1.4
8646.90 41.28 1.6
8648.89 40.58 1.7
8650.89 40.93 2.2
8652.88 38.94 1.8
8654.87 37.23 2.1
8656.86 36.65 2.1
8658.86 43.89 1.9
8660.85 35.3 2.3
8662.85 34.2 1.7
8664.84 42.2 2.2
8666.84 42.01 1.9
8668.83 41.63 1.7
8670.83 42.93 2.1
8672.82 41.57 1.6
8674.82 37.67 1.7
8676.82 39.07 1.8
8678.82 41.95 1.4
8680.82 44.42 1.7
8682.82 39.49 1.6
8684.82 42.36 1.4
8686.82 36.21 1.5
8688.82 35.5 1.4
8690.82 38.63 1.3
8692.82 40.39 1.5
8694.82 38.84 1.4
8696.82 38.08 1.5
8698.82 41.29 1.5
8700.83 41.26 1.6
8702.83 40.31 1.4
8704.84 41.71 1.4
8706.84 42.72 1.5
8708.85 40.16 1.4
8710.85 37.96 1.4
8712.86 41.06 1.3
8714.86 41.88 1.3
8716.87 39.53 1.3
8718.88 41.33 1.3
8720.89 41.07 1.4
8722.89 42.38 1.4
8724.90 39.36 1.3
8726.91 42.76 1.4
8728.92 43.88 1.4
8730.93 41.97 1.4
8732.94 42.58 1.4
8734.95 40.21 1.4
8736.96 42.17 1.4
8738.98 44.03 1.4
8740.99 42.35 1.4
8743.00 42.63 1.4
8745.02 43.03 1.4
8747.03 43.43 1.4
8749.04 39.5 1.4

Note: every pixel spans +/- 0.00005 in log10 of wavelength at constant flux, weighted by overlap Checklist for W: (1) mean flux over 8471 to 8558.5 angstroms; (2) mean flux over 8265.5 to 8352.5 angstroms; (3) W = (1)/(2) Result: 0.9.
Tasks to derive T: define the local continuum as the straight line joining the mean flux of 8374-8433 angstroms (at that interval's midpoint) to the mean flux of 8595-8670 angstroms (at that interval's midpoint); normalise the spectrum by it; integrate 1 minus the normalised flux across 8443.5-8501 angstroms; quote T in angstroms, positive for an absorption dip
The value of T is 4.7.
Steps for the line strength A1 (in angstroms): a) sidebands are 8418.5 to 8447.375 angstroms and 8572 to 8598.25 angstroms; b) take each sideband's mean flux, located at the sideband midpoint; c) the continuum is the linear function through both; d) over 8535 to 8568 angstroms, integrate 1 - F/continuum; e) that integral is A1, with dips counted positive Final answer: 1.77 angstroms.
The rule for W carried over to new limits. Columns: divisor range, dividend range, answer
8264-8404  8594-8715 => 0.96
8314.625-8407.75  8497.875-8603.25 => 0.93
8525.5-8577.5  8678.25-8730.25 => 1.07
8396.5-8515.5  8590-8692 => 1.03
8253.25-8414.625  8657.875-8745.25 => 0.97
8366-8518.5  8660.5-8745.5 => 1.04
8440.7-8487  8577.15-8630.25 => 1.08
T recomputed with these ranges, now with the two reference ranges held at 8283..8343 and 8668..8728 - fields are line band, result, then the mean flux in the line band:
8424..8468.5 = 3.32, 38.4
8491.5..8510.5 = 1.62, 37.7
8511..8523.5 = 1.17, 37.3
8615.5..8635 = 0.24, 40.3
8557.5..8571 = 0.82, 38.5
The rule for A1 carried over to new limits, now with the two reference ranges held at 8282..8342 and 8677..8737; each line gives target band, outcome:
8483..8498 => 1.3 angstroms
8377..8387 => 0.6 angstroms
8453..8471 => 1.9 angstroms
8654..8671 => 0.6 angstroms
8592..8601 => 0.3 angstroms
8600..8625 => 0.2 angstroms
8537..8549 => 1.6 angstroms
